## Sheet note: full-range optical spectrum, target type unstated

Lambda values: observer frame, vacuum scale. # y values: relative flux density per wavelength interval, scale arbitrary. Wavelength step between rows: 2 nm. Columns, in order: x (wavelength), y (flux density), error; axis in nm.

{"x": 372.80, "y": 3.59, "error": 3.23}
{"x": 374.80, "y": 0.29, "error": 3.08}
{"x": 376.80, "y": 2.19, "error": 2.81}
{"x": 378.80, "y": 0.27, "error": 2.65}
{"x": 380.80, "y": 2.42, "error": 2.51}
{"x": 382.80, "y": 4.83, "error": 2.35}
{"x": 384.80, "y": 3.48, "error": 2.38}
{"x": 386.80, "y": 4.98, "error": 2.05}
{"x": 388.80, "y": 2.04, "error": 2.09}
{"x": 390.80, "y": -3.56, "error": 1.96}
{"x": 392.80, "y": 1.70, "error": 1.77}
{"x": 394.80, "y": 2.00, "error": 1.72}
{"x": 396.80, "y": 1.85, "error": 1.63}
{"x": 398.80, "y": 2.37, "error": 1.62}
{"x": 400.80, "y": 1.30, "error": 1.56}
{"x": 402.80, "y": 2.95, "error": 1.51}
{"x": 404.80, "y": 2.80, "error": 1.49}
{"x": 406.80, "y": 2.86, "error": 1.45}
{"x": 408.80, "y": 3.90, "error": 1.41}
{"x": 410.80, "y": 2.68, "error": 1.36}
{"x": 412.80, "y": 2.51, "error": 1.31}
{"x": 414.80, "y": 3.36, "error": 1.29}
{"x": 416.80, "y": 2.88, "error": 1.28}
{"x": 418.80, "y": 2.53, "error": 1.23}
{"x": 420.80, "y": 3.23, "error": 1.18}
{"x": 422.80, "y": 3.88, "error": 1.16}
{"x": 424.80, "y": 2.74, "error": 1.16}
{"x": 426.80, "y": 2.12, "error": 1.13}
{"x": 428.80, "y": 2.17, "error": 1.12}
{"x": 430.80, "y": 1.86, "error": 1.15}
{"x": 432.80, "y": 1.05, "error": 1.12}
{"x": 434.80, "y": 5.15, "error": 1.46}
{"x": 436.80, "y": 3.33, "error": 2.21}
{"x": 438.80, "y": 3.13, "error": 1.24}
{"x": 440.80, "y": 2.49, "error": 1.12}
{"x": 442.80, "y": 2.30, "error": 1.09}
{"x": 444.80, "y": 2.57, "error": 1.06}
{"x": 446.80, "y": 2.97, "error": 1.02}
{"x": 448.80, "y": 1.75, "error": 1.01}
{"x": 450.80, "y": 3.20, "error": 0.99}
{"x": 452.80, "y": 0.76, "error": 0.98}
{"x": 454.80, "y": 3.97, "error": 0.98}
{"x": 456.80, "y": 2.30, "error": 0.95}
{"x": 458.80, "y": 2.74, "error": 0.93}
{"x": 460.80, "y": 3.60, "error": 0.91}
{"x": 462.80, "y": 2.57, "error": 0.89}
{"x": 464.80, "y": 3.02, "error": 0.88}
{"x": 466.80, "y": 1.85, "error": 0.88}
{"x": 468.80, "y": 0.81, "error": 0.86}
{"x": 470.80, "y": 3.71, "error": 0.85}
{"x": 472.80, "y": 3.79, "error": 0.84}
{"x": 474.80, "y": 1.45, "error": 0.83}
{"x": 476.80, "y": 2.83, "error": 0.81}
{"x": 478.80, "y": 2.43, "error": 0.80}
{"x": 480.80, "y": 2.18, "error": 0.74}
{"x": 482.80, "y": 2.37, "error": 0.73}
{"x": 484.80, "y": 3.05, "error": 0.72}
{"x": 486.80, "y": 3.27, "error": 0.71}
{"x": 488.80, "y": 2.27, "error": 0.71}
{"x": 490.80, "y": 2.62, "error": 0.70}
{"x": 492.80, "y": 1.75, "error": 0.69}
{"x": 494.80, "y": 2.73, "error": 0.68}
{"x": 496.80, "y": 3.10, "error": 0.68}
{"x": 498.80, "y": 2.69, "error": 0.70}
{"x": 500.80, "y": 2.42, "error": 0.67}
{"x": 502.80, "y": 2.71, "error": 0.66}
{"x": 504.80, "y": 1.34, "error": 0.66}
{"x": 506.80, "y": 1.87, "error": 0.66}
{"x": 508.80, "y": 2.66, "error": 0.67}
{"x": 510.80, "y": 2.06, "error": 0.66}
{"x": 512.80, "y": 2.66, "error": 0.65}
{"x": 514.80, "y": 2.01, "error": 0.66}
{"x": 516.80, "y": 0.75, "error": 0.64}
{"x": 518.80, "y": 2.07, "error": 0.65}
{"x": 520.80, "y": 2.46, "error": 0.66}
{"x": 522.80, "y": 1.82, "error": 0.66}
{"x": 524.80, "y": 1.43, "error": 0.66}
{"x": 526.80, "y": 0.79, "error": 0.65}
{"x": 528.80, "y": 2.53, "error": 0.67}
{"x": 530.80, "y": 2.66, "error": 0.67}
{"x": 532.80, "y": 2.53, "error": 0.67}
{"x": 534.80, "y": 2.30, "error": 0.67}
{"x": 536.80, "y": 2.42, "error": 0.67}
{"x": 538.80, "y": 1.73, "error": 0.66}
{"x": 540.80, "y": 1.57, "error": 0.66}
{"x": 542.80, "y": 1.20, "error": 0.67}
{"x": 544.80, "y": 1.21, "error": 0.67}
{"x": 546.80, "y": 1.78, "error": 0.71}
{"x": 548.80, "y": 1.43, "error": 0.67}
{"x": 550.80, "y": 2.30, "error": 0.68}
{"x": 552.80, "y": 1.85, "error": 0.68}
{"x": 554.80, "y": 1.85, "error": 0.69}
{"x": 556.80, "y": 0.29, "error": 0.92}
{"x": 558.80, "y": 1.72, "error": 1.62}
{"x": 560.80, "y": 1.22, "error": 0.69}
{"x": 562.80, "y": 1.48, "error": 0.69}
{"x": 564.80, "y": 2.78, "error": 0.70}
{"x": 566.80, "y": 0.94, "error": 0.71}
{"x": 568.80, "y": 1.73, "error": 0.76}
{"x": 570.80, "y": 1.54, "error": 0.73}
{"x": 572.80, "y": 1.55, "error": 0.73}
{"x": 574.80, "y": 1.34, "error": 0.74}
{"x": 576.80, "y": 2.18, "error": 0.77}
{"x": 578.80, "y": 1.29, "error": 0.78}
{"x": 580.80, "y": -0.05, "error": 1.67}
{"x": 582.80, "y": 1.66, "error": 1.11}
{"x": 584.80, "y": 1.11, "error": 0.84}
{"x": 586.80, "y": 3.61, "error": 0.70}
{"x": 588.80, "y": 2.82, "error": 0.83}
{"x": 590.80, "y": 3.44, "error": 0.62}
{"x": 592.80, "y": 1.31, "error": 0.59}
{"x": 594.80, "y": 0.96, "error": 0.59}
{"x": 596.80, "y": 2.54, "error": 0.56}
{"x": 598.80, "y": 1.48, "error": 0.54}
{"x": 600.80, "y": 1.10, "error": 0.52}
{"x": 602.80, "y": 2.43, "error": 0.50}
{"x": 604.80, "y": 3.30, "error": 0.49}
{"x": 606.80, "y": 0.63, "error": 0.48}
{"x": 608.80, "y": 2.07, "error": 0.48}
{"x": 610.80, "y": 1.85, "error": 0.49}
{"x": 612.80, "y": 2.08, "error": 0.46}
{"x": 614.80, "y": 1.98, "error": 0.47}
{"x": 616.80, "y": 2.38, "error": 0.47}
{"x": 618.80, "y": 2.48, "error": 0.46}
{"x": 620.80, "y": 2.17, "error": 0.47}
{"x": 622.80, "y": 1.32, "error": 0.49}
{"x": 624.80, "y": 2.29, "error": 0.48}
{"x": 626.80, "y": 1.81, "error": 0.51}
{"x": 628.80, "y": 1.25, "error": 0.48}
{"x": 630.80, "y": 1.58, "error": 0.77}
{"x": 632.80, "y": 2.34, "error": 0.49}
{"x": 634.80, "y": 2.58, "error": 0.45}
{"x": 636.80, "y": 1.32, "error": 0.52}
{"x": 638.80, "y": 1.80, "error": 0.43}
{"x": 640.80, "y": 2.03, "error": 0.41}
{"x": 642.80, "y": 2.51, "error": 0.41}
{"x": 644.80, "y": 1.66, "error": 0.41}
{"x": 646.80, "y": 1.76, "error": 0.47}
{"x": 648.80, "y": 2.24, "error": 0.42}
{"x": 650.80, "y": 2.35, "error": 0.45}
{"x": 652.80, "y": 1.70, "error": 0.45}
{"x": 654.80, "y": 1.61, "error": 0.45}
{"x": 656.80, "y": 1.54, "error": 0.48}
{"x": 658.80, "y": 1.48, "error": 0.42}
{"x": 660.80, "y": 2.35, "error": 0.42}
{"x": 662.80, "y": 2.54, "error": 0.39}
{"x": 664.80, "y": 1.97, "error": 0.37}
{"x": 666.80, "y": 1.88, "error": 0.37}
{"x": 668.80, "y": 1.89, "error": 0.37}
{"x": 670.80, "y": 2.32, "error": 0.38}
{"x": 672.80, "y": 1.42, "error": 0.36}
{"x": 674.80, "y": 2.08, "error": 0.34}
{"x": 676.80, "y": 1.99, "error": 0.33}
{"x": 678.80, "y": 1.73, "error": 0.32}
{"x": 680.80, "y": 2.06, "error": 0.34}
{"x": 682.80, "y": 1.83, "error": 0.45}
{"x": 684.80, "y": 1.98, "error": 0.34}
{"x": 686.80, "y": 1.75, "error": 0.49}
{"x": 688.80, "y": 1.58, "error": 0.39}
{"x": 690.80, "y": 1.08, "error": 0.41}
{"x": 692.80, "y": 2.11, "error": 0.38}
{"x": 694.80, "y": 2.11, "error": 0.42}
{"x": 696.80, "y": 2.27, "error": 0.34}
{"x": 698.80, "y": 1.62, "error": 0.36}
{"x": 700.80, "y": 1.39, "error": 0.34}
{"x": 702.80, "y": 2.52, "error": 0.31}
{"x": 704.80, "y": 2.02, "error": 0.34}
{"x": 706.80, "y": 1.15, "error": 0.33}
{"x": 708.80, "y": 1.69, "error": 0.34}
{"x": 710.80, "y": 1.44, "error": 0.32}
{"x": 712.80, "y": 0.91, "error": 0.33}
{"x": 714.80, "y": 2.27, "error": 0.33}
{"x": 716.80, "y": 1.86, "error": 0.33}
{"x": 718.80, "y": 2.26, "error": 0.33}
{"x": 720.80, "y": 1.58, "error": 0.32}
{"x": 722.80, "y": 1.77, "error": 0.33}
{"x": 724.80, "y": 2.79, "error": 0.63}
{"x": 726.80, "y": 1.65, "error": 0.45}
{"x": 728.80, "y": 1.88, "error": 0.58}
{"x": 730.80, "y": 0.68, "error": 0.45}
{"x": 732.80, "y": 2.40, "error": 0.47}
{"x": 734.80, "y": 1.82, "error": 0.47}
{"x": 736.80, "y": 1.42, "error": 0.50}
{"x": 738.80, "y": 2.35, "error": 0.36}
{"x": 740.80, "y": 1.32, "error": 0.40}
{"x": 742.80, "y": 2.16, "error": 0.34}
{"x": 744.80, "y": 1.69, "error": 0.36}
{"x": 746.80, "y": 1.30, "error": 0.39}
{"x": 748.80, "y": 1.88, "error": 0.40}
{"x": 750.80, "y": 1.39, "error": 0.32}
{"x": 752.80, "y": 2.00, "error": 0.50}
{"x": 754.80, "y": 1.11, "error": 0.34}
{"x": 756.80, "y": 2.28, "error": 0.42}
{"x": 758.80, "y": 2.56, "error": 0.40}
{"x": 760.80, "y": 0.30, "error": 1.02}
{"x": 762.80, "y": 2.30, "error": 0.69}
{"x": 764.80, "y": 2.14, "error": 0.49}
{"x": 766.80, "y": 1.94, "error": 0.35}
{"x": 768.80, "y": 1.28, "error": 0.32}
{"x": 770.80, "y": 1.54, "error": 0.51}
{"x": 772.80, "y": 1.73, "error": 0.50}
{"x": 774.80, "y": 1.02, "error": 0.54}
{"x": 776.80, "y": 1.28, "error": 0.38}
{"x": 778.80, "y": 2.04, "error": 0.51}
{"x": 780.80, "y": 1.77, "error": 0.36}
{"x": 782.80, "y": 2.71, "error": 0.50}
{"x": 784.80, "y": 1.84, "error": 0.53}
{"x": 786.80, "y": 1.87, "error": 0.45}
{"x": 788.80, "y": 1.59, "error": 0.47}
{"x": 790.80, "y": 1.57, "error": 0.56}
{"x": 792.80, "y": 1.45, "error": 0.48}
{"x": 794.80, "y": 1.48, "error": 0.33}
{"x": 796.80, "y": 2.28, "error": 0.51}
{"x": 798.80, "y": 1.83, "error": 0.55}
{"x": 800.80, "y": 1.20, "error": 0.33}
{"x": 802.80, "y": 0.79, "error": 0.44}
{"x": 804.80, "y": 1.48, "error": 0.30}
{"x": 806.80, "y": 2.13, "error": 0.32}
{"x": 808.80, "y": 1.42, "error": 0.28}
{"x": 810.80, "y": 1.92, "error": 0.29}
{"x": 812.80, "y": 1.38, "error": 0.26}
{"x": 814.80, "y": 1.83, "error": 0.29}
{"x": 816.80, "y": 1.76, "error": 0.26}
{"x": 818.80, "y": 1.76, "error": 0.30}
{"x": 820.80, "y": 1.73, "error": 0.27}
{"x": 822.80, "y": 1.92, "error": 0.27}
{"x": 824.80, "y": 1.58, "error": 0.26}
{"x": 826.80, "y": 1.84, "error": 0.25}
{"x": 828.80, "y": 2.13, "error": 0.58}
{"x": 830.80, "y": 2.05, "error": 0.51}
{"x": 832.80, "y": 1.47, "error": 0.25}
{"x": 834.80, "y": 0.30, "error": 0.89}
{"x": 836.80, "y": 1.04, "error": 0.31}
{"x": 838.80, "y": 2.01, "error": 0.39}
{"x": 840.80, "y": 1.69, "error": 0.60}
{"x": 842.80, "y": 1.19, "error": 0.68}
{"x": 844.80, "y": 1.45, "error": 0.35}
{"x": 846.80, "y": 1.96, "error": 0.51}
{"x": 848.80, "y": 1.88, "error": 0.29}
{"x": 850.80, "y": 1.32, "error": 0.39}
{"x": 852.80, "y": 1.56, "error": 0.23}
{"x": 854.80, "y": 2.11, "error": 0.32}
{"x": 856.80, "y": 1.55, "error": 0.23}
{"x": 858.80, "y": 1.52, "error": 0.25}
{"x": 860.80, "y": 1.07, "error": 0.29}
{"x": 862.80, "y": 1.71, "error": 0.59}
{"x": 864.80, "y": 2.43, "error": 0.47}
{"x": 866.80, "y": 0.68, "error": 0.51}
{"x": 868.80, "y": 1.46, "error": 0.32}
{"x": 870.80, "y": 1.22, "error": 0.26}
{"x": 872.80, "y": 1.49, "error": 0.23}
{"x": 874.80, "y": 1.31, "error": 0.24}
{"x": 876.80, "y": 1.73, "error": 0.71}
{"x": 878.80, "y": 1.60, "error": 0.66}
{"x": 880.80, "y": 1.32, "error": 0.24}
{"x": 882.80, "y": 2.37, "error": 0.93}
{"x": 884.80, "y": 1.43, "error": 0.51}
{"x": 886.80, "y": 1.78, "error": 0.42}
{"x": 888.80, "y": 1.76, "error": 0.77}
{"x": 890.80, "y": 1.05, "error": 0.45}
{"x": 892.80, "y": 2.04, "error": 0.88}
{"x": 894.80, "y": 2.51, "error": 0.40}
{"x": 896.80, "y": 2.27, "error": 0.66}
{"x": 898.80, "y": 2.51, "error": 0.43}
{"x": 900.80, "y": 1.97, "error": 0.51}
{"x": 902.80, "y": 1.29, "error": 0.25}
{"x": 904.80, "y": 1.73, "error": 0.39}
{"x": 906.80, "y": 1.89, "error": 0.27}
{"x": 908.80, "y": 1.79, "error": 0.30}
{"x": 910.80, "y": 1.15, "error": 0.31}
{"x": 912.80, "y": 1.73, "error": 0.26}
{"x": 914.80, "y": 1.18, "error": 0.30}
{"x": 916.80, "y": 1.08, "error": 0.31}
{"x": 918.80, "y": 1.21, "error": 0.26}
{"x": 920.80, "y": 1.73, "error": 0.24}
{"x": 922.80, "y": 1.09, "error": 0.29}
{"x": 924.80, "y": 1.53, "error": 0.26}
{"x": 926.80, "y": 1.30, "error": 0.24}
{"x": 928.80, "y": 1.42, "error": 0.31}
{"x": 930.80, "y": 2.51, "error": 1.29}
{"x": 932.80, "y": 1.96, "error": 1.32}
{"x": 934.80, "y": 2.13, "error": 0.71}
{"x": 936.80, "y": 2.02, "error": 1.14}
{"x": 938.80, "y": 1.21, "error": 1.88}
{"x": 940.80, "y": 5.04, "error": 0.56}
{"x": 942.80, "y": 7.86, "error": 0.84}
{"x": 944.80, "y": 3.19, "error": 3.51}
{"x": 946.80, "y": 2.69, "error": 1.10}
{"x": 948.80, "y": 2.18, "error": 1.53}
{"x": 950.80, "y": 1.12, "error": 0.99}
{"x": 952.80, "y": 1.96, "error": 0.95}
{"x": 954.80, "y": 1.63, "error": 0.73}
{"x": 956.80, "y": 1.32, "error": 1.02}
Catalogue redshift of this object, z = 1.53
